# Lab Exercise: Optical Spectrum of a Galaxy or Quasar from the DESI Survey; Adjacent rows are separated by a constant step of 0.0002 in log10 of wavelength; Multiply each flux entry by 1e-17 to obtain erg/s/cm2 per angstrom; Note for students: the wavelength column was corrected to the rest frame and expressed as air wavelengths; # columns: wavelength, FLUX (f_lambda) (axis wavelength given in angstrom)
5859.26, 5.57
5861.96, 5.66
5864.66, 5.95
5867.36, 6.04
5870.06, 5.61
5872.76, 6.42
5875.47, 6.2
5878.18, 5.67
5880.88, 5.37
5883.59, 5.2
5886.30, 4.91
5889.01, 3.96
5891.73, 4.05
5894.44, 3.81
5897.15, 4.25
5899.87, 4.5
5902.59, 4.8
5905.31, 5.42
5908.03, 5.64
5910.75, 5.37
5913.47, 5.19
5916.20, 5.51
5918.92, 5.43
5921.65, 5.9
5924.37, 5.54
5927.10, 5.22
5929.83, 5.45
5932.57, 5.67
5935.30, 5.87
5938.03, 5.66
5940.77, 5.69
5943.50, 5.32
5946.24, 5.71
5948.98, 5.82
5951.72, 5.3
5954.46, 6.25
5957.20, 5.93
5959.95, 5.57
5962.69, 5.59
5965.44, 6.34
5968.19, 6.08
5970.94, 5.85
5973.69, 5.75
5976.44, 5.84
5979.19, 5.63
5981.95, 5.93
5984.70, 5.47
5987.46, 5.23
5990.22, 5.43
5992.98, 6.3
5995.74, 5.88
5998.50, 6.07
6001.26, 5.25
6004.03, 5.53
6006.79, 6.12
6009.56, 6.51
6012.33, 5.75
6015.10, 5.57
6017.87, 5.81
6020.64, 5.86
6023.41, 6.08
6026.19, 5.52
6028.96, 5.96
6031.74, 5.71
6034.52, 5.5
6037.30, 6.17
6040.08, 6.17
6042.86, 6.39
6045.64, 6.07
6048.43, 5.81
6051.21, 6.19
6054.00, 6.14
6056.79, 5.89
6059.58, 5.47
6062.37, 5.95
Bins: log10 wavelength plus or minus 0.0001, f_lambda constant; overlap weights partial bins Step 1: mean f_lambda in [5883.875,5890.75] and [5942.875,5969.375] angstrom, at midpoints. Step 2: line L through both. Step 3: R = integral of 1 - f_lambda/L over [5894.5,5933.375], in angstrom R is -1.5 angstrom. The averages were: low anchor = 4.53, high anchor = 5.8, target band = 5.22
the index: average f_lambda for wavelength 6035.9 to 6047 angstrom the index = 6.2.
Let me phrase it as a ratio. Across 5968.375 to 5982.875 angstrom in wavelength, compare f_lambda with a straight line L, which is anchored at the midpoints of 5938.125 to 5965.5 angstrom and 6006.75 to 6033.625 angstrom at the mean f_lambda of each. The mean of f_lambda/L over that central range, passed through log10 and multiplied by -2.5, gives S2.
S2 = -0.01 mag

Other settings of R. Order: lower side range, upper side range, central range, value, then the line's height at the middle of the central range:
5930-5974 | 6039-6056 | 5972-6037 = 2.0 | 5.96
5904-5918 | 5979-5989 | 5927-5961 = -1.1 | 5.48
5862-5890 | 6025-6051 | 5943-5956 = 0.1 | 5.73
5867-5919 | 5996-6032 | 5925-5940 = -0.6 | 5.37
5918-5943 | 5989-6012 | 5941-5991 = 0.1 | 5.74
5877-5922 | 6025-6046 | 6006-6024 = -0.5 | 5.79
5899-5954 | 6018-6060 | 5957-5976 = -0.8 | 5.64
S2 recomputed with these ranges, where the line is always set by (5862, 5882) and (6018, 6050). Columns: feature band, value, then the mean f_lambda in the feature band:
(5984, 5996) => 0.050 mag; 5.65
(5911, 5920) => 0.101 mag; 5.38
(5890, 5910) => 0.258 mag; 4.65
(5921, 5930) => 0.074 mag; 5.51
